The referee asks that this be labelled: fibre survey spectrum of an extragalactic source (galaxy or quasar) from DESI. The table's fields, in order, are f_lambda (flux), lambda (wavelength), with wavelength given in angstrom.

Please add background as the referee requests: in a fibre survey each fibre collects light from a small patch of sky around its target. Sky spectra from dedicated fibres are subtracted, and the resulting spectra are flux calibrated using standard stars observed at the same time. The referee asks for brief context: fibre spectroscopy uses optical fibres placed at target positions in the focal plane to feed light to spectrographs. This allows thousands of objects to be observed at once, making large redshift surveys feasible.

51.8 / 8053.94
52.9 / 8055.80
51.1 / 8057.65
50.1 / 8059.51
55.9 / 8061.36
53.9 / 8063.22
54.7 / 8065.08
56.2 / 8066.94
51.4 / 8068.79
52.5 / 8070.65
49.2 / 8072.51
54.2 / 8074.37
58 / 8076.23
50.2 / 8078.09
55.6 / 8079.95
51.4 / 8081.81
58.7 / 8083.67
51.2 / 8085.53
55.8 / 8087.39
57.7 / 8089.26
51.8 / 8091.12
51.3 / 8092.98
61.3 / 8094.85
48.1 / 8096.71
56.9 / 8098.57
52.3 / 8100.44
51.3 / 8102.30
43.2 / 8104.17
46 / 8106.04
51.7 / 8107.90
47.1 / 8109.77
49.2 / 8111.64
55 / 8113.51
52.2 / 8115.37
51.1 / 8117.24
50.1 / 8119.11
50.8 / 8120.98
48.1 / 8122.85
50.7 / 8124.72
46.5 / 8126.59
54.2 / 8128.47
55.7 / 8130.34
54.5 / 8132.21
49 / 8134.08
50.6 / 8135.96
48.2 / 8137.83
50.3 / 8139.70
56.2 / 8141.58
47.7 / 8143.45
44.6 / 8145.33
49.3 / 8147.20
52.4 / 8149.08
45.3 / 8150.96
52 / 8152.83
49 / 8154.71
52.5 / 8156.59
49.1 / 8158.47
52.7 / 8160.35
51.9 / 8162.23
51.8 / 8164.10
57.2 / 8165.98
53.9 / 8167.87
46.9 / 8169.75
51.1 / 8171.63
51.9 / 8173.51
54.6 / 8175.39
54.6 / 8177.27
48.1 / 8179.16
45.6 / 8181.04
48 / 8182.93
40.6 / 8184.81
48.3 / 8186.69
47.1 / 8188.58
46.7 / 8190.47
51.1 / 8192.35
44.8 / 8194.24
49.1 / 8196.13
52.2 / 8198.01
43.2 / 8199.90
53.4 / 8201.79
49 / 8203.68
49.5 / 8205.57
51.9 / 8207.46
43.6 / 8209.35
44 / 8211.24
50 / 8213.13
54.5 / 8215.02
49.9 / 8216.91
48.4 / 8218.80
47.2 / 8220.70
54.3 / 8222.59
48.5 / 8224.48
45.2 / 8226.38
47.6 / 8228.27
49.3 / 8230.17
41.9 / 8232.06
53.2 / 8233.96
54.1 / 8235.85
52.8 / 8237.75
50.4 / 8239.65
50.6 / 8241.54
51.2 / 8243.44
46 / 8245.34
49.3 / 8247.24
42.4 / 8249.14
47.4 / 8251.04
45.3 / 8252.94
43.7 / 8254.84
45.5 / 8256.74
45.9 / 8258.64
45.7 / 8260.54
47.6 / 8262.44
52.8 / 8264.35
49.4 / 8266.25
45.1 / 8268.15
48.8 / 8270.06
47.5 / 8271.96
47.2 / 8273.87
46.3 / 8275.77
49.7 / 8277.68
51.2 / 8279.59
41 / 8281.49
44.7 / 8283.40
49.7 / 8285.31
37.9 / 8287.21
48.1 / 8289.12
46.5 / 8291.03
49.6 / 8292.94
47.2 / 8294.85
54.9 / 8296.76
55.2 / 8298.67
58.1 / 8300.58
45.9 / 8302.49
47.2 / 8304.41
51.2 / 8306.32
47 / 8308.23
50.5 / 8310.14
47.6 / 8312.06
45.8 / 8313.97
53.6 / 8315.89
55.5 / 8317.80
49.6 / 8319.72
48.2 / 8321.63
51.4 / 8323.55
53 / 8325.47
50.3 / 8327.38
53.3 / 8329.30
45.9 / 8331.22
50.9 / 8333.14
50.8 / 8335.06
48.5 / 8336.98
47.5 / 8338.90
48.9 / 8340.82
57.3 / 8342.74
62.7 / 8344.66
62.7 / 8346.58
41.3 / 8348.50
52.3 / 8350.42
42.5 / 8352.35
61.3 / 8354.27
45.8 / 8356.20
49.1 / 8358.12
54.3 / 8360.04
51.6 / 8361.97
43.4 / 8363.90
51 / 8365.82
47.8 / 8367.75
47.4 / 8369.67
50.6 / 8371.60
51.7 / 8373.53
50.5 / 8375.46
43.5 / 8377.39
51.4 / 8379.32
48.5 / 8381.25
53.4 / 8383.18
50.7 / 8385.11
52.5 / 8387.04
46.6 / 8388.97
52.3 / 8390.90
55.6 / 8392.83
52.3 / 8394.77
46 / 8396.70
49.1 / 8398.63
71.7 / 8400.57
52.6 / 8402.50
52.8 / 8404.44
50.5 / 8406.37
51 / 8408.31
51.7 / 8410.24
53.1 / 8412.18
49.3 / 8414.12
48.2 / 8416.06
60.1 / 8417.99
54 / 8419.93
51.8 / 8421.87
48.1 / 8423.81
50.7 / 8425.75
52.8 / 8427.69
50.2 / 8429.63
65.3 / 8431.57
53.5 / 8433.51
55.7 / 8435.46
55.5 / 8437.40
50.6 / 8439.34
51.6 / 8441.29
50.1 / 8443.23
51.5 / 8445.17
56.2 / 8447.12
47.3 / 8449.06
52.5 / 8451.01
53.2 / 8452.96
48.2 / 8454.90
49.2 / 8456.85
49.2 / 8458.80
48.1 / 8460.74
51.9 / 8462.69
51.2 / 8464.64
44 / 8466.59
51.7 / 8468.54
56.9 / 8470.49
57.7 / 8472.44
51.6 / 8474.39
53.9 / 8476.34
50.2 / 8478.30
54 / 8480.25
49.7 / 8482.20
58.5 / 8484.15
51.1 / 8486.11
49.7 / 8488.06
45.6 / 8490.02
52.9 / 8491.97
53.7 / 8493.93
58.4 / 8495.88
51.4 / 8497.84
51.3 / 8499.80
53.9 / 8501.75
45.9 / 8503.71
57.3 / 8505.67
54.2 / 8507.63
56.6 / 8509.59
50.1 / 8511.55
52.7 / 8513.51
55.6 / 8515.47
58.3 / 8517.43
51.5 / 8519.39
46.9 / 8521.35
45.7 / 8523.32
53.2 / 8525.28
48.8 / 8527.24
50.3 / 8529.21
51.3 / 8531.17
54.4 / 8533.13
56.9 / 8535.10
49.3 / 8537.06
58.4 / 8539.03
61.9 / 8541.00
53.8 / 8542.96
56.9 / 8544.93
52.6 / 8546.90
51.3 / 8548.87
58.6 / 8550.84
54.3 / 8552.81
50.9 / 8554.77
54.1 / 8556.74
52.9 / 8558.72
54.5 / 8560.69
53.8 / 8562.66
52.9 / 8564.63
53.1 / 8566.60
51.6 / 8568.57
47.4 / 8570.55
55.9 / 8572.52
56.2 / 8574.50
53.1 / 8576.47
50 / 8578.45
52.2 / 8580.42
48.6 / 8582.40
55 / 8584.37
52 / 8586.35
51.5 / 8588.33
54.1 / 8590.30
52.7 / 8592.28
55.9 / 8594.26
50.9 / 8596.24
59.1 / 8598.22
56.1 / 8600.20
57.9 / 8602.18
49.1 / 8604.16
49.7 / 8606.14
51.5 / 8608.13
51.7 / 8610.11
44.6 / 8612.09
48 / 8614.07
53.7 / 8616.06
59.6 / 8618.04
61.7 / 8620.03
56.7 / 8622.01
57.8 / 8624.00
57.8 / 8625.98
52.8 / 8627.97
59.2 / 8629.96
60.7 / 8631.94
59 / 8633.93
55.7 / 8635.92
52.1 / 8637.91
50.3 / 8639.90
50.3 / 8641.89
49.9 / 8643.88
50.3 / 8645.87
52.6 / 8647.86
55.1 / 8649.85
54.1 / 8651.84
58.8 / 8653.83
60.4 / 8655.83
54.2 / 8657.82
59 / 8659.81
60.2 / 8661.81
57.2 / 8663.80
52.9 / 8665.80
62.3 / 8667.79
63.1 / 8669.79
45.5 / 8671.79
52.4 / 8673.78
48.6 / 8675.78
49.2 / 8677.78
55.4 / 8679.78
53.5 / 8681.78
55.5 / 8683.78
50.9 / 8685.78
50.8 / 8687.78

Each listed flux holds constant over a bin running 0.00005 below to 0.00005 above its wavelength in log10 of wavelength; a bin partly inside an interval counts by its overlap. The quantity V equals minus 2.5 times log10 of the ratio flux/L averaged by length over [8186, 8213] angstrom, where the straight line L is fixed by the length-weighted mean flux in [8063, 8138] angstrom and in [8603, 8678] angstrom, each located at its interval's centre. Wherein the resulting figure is 0.09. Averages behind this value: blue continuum 52.2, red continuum 54.5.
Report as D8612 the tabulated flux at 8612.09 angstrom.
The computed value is 44.6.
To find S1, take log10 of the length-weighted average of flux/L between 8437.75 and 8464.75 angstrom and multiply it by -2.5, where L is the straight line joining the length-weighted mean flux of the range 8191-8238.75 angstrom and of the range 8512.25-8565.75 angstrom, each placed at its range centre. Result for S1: 0.03 mag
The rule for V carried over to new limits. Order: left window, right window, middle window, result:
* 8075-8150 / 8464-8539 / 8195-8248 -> 0.06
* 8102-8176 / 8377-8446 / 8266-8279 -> 0.08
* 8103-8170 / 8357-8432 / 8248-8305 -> 0.08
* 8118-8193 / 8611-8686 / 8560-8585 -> 0.03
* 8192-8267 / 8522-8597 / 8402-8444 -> -0.03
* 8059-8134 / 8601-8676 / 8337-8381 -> 0.06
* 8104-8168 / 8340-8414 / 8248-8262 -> 0.13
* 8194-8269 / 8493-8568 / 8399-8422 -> -0.05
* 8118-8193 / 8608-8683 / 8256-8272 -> 0.08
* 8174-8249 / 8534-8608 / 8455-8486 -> 0.01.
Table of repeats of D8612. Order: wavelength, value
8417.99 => 60.1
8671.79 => 45.5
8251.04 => 47.4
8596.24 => 50.9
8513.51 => 52.7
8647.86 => 52.6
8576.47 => 53.1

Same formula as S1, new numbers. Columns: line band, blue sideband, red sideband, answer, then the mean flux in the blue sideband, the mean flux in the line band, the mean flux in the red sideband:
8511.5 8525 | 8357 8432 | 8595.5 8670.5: 0.03 mag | 51.5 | 51.7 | 55.1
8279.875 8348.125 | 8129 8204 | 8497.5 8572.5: 0.02 mag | 50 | 50.2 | 53.1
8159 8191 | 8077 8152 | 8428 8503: 0.03 mag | 51.3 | 50.1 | 52.3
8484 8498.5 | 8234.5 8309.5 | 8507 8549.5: 0.00 mag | 48.2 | 52.3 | 53.2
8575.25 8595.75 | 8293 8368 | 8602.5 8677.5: 0.03 mag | 50.8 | 52.5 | 54.5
